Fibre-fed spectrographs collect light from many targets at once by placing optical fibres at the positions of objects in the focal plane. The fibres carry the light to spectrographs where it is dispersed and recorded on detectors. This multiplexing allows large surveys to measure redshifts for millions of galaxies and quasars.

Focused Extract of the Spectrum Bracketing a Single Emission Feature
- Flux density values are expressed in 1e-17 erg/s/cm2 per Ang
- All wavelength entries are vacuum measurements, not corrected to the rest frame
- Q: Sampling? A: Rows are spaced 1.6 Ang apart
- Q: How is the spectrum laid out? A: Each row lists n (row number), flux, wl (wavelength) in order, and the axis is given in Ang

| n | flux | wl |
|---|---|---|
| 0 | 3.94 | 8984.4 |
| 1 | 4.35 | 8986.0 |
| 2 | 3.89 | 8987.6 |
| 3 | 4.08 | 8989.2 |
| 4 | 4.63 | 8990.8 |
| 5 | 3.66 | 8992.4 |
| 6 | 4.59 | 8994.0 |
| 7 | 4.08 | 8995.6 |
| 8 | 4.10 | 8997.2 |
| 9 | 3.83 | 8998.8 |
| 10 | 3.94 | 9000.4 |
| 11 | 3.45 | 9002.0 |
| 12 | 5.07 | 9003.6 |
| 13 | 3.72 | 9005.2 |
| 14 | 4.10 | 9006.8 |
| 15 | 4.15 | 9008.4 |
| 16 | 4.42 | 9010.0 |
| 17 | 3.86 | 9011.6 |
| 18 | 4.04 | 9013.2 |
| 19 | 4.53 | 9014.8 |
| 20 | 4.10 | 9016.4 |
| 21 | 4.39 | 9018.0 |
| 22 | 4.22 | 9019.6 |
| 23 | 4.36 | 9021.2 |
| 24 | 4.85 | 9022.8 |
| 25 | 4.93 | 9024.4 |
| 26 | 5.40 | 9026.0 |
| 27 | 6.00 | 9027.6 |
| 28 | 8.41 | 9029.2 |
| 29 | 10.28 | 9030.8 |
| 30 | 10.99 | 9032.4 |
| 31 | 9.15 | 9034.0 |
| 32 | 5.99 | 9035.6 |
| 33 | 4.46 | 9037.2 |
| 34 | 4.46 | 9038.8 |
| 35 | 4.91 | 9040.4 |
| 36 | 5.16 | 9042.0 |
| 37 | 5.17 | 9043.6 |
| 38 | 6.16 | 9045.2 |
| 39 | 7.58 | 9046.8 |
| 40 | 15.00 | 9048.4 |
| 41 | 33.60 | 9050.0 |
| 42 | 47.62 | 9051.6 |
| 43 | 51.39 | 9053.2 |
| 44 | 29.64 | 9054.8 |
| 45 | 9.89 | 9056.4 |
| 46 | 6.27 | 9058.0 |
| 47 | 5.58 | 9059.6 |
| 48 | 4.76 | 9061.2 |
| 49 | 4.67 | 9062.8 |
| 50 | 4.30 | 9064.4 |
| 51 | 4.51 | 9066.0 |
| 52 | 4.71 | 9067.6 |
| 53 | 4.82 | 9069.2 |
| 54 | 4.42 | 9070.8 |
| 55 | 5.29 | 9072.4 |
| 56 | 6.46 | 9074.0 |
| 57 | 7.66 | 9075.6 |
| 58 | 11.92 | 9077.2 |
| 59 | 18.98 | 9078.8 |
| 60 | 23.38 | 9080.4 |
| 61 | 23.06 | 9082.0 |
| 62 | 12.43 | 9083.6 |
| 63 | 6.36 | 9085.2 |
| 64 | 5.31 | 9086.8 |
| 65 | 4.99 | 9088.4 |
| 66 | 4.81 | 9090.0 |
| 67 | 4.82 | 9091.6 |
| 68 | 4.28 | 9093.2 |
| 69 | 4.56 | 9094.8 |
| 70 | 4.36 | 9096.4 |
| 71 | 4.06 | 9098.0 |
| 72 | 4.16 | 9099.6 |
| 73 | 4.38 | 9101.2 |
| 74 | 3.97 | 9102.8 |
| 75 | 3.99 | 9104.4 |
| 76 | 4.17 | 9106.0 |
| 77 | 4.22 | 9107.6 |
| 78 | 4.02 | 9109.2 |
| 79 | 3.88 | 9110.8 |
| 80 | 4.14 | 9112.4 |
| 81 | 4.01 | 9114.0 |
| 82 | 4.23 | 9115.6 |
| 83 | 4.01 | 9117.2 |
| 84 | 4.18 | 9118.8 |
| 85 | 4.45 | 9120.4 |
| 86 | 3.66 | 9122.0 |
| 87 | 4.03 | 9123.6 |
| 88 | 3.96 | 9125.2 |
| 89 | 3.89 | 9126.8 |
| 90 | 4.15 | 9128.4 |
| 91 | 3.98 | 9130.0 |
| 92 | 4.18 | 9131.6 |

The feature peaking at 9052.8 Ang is H-alpha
